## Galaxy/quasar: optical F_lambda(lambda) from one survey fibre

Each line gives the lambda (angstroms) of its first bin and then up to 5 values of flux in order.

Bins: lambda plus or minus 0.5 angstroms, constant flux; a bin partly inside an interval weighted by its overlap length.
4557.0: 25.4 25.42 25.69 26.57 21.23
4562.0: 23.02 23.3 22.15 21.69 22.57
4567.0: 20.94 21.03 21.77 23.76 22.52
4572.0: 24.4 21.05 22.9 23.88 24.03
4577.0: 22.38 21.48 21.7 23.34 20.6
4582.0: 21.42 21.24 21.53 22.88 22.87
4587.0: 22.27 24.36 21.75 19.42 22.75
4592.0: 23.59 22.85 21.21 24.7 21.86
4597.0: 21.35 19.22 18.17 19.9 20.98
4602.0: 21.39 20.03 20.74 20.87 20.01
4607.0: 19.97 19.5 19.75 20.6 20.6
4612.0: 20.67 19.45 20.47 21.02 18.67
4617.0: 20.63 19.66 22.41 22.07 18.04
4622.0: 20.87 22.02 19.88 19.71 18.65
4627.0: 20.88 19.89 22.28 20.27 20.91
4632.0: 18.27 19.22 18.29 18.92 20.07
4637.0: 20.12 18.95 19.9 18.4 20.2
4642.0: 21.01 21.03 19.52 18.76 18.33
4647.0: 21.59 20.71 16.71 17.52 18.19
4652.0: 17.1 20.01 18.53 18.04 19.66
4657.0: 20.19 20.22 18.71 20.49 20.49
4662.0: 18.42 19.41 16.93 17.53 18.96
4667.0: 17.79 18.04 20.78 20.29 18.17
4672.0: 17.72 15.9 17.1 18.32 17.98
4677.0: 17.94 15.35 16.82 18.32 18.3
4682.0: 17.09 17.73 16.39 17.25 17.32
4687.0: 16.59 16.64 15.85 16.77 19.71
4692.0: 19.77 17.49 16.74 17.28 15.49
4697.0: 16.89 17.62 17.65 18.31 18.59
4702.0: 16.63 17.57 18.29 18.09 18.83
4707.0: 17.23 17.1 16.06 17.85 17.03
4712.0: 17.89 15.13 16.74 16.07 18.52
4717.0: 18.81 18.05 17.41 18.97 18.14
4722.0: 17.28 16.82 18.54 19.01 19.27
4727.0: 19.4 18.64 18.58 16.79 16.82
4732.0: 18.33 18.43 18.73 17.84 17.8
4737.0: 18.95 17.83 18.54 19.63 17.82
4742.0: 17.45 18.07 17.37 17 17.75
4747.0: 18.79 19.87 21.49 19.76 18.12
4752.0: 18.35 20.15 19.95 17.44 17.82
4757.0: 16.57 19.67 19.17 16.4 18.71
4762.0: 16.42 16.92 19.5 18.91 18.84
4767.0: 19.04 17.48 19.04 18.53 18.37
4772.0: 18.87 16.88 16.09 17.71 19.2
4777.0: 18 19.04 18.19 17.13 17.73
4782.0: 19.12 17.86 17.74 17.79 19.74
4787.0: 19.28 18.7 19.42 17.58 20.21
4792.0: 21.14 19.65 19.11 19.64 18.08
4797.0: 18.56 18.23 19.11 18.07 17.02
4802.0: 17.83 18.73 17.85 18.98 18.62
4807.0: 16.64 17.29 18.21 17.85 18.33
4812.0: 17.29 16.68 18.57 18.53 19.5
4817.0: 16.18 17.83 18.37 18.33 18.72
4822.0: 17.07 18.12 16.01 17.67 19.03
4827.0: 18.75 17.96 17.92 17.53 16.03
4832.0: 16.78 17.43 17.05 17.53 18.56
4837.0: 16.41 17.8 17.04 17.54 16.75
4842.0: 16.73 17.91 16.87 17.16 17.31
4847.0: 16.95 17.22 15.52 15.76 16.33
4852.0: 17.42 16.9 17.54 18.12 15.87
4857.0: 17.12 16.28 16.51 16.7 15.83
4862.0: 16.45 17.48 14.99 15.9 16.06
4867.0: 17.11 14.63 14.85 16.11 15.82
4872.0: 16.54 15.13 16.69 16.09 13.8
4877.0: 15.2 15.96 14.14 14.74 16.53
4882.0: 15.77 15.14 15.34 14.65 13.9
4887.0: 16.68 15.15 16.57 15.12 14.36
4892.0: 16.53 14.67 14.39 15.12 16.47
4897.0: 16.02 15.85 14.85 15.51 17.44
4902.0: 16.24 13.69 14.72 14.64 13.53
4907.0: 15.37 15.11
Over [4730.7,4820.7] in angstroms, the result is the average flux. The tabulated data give 18.3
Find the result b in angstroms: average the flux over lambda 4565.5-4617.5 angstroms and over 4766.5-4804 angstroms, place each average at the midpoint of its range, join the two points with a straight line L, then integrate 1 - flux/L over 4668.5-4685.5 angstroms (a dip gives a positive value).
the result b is 2.0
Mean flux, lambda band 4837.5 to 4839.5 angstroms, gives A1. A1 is 17.4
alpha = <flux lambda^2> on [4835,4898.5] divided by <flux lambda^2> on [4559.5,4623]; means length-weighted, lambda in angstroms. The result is 0.84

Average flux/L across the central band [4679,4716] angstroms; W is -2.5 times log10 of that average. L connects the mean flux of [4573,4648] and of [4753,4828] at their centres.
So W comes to 0.13 mag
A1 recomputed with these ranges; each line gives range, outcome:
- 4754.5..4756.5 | 17.6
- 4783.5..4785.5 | 17.8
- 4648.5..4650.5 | 17.1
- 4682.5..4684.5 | 17.1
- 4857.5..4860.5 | 16.5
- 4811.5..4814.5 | 17.5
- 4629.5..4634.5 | 19.4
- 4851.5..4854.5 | 17.3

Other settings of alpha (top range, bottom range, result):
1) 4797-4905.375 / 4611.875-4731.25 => 0.97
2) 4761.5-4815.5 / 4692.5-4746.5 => 1.06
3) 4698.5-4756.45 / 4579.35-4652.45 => 0.93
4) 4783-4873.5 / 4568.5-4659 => 0.93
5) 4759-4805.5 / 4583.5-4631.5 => 0.95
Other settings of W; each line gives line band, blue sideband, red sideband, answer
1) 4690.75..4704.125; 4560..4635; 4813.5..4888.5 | 0.11 mag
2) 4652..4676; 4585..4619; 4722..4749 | 0.06 mag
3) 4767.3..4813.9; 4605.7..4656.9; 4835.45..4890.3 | -0.06 mag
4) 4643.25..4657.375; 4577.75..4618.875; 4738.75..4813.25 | 0.08 mag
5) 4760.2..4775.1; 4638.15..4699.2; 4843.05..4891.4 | -0.06 mag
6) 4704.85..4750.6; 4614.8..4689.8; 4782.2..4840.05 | 0.03 mag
